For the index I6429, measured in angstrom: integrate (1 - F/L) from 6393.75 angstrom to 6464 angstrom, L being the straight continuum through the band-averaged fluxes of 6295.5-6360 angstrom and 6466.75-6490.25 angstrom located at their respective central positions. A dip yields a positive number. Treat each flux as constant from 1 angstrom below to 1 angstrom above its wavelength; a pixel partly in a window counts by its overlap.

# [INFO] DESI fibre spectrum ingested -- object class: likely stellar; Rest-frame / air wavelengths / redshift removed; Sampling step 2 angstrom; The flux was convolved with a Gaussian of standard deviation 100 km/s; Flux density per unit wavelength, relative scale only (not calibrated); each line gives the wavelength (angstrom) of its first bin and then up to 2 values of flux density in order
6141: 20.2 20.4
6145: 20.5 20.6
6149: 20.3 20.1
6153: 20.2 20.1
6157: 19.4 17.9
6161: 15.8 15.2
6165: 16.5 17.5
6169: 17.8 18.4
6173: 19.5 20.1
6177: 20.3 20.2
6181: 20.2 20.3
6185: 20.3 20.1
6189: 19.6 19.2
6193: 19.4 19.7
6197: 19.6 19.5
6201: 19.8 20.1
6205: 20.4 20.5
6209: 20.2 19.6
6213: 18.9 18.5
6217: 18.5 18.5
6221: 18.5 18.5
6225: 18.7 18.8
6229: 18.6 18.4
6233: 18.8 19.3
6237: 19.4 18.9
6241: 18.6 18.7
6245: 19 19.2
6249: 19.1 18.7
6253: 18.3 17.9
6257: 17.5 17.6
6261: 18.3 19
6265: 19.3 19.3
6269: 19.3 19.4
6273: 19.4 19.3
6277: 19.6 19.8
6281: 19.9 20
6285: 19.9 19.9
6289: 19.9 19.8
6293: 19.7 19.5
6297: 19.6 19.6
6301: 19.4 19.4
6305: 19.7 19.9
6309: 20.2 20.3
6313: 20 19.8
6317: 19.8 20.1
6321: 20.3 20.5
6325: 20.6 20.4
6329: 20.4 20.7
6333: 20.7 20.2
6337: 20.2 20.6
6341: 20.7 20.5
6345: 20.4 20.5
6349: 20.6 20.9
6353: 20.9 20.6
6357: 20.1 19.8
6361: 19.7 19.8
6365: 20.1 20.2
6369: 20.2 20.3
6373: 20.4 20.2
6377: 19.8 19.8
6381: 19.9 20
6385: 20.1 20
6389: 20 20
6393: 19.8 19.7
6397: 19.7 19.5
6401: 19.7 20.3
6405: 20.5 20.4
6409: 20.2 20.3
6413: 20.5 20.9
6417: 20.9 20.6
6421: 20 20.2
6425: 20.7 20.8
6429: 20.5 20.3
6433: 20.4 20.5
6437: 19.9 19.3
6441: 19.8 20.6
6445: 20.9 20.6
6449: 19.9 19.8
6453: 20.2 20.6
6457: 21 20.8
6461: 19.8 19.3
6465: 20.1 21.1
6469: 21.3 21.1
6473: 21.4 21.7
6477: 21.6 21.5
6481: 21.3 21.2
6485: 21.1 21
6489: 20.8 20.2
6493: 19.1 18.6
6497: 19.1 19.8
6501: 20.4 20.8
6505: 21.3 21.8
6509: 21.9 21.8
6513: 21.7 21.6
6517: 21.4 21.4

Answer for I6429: 2.20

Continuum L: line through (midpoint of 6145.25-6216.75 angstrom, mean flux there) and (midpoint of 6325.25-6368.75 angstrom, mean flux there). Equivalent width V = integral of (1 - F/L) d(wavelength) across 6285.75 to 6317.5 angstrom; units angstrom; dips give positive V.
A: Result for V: 0.5 angstrom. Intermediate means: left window 19.3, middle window 19.8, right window 20.4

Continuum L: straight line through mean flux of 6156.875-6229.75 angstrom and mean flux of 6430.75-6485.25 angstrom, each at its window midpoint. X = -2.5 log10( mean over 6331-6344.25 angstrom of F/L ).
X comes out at -0.03 mag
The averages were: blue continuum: 19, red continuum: 20.6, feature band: 20.5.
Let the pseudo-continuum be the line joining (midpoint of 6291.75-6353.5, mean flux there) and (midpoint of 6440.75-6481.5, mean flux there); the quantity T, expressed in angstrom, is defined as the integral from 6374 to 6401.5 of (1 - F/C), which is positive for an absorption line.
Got 0.7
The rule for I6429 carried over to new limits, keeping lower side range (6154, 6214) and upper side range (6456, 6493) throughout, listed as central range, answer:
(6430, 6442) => 0.4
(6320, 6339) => -0.4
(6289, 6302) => 0.1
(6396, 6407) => 0.2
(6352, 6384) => 0.2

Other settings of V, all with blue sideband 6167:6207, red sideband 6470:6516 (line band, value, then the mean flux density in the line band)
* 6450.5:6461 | 0.2 angstrom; 20.4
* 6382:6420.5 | 0.7 angstrom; 20.2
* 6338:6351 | -0.2 angstrom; 20.6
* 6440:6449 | 0.1 angstrom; 20.4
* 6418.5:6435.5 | 0.2 angstrom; 20.4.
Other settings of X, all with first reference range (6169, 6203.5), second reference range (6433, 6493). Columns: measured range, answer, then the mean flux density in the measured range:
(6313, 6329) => 0.00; 20.2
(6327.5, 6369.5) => -0.01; 20.4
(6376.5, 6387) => 0.02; 19.9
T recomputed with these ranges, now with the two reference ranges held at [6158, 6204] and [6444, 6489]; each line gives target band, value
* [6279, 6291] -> -0.2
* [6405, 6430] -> 0.0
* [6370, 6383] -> 0.1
